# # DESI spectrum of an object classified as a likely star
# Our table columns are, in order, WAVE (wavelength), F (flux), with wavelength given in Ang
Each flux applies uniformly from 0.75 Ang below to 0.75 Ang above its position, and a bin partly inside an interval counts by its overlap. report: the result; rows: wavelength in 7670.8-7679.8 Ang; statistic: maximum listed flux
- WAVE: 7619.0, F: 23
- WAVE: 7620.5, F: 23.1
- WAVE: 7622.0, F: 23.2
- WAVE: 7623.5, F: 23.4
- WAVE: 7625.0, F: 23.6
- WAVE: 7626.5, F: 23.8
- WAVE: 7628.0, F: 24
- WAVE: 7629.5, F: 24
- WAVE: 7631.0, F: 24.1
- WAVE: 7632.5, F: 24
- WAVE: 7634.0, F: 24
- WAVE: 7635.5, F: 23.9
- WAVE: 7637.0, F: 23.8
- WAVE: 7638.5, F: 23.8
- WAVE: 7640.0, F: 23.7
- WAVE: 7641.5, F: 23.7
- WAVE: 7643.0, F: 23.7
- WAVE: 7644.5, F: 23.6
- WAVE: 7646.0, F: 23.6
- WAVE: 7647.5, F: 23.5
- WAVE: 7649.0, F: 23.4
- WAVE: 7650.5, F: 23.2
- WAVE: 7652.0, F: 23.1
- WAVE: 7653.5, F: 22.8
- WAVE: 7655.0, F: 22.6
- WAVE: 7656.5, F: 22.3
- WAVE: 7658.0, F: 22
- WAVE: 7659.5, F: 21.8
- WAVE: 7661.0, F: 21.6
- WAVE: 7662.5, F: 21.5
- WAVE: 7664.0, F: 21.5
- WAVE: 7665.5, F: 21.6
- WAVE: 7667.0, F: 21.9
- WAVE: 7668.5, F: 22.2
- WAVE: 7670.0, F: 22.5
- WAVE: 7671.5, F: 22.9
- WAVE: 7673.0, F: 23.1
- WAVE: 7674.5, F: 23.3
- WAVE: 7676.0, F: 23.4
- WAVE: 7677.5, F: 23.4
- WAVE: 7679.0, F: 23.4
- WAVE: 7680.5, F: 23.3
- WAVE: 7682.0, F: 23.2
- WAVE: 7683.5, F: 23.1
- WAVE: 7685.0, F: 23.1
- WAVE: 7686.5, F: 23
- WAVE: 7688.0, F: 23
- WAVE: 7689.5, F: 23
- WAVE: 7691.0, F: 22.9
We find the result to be 23.4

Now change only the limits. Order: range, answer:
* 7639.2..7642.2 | 23.7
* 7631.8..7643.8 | 24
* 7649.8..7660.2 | 23.2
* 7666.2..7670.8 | 22.5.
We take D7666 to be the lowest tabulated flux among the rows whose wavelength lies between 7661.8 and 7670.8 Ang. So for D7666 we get 21.5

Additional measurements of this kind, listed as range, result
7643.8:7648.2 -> 23.5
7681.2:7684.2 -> 23.1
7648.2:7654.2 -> 22.8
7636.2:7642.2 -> 23.7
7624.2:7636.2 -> 23.6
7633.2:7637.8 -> 23.8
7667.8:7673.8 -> 22.2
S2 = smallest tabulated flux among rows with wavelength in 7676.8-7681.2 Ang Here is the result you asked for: 23.3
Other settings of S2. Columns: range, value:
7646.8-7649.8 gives 23.4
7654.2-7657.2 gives 22.3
